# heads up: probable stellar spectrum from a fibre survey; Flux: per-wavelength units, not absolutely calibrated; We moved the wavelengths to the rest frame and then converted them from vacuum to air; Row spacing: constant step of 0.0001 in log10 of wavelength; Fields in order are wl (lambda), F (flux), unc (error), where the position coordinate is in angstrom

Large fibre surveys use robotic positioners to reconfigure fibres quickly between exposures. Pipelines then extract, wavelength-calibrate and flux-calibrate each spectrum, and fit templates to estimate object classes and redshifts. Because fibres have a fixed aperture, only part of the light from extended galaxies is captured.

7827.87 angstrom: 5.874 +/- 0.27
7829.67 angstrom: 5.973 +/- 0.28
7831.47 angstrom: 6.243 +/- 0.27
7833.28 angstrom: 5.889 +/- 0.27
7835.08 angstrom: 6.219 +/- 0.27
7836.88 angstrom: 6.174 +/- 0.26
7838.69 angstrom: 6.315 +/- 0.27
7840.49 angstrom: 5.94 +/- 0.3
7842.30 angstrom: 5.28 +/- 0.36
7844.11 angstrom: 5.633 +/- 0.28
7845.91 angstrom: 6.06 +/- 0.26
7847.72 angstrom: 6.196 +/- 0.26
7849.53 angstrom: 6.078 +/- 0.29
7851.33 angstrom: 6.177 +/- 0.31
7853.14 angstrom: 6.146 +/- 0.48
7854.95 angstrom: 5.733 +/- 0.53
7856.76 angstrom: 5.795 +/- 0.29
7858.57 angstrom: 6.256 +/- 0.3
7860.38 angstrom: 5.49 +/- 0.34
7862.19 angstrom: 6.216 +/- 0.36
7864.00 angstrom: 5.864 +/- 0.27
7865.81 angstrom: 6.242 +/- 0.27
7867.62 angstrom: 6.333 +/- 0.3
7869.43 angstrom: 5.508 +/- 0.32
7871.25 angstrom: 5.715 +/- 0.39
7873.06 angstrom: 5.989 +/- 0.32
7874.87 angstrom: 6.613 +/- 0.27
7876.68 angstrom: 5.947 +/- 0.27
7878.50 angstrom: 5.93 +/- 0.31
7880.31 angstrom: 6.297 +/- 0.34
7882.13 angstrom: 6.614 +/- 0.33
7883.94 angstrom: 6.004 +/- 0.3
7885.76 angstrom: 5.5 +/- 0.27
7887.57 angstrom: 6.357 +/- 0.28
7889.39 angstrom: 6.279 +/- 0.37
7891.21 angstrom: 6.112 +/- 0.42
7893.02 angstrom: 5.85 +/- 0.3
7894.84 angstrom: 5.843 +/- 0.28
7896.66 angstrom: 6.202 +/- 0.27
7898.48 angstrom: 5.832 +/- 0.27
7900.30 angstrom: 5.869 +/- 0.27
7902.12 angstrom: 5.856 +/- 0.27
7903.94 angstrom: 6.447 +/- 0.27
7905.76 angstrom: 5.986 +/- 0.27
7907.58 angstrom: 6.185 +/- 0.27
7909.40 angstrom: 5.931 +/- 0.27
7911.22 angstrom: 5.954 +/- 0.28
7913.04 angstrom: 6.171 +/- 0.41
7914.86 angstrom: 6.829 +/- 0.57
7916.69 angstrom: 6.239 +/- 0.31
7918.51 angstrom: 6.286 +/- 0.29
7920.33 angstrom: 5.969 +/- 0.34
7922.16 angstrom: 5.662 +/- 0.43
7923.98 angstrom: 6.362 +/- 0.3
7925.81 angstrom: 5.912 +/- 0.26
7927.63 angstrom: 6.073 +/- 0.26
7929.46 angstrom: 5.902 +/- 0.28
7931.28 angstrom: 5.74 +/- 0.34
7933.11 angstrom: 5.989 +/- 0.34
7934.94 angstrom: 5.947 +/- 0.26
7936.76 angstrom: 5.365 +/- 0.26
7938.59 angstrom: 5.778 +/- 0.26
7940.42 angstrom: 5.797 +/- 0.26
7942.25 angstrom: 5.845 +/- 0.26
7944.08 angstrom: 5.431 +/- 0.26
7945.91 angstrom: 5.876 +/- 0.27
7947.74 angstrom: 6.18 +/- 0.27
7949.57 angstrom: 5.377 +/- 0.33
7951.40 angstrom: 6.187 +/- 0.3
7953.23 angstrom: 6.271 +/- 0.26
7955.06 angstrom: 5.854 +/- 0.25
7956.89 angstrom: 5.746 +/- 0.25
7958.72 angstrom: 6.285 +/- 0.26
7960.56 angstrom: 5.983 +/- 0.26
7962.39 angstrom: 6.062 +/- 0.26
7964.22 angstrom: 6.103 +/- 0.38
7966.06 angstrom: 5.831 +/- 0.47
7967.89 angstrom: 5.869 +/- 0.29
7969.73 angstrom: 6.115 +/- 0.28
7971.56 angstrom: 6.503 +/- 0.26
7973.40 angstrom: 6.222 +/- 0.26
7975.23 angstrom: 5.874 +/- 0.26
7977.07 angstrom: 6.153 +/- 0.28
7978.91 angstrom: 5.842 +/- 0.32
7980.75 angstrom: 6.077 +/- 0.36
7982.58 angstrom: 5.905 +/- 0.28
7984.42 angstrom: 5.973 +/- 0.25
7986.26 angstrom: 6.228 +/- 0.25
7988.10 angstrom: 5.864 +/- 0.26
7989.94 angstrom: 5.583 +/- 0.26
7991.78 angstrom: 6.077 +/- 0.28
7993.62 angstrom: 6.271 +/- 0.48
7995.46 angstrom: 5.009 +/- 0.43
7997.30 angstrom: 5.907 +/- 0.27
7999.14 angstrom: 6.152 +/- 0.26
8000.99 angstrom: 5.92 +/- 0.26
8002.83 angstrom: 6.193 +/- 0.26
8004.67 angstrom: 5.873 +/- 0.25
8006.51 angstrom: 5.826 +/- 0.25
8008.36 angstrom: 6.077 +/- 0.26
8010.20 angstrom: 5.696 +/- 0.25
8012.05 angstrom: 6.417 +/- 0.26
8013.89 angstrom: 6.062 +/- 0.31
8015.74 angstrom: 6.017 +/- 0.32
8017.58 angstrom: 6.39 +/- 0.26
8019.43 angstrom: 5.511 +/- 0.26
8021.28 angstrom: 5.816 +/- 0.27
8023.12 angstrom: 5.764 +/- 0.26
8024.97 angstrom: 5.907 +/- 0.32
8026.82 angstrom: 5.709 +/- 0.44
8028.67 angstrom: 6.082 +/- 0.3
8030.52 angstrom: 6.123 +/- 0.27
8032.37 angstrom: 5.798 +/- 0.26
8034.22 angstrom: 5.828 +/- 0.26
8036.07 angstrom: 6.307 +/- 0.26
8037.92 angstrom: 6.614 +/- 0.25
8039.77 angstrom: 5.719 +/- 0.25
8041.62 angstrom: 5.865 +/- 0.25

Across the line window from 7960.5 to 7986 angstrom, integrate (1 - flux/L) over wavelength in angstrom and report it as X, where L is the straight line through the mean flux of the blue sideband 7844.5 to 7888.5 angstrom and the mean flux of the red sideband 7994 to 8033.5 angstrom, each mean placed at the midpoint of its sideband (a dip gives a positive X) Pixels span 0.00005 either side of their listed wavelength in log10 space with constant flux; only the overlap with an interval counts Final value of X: -0.39 angstrom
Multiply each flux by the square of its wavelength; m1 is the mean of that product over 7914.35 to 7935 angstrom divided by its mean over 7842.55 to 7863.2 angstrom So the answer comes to 1.0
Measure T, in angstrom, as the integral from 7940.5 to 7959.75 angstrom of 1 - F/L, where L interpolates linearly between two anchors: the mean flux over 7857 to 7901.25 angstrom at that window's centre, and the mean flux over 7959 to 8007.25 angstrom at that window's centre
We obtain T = 0.3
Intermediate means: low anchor 6.03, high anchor 5.98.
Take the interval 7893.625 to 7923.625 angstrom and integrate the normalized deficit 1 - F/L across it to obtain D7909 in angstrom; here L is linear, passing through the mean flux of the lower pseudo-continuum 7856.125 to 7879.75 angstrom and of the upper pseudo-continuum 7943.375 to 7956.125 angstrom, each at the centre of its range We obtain -0.7 angstrom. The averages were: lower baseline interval 6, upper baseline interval 5.89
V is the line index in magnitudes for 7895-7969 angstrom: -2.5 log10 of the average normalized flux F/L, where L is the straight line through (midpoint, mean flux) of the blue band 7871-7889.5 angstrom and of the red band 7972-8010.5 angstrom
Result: 0.01 mag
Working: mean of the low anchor 6.12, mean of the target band 5.98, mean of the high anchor 5.95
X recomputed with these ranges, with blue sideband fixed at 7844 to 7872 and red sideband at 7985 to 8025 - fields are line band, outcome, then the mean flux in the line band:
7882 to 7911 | -0.35 angstrom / 6.04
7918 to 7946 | 0.43 angstrom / 5.86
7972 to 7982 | -0.18 angstrom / 6.05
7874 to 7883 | -0.46 angstrom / 6.27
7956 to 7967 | -0.10 angstrom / 6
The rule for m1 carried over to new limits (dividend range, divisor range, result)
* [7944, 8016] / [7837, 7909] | 1.02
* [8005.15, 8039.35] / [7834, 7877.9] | 1.04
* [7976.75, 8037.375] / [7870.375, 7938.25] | 1.01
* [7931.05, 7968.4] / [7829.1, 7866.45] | 1.01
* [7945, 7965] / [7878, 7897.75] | 1.00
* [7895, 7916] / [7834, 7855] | 1.03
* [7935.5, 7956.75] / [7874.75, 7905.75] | 0.97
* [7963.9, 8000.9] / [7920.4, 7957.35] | 1.03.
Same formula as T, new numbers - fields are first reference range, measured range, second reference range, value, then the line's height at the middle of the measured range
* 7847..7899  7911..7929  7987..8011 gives -0.5 angstrom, 5.98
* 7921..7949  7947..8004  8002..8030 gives -0.8 angstrom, 5.9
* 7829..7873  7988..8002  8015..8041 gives 0.3 angstrom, 5.97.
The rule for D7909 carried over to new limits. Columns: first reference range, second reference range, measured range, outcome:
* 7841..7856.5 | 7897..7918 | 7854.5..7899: -0.1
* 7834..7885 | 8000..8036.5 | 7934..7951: 0.7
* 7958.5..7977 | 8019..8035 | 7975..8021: 0.0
